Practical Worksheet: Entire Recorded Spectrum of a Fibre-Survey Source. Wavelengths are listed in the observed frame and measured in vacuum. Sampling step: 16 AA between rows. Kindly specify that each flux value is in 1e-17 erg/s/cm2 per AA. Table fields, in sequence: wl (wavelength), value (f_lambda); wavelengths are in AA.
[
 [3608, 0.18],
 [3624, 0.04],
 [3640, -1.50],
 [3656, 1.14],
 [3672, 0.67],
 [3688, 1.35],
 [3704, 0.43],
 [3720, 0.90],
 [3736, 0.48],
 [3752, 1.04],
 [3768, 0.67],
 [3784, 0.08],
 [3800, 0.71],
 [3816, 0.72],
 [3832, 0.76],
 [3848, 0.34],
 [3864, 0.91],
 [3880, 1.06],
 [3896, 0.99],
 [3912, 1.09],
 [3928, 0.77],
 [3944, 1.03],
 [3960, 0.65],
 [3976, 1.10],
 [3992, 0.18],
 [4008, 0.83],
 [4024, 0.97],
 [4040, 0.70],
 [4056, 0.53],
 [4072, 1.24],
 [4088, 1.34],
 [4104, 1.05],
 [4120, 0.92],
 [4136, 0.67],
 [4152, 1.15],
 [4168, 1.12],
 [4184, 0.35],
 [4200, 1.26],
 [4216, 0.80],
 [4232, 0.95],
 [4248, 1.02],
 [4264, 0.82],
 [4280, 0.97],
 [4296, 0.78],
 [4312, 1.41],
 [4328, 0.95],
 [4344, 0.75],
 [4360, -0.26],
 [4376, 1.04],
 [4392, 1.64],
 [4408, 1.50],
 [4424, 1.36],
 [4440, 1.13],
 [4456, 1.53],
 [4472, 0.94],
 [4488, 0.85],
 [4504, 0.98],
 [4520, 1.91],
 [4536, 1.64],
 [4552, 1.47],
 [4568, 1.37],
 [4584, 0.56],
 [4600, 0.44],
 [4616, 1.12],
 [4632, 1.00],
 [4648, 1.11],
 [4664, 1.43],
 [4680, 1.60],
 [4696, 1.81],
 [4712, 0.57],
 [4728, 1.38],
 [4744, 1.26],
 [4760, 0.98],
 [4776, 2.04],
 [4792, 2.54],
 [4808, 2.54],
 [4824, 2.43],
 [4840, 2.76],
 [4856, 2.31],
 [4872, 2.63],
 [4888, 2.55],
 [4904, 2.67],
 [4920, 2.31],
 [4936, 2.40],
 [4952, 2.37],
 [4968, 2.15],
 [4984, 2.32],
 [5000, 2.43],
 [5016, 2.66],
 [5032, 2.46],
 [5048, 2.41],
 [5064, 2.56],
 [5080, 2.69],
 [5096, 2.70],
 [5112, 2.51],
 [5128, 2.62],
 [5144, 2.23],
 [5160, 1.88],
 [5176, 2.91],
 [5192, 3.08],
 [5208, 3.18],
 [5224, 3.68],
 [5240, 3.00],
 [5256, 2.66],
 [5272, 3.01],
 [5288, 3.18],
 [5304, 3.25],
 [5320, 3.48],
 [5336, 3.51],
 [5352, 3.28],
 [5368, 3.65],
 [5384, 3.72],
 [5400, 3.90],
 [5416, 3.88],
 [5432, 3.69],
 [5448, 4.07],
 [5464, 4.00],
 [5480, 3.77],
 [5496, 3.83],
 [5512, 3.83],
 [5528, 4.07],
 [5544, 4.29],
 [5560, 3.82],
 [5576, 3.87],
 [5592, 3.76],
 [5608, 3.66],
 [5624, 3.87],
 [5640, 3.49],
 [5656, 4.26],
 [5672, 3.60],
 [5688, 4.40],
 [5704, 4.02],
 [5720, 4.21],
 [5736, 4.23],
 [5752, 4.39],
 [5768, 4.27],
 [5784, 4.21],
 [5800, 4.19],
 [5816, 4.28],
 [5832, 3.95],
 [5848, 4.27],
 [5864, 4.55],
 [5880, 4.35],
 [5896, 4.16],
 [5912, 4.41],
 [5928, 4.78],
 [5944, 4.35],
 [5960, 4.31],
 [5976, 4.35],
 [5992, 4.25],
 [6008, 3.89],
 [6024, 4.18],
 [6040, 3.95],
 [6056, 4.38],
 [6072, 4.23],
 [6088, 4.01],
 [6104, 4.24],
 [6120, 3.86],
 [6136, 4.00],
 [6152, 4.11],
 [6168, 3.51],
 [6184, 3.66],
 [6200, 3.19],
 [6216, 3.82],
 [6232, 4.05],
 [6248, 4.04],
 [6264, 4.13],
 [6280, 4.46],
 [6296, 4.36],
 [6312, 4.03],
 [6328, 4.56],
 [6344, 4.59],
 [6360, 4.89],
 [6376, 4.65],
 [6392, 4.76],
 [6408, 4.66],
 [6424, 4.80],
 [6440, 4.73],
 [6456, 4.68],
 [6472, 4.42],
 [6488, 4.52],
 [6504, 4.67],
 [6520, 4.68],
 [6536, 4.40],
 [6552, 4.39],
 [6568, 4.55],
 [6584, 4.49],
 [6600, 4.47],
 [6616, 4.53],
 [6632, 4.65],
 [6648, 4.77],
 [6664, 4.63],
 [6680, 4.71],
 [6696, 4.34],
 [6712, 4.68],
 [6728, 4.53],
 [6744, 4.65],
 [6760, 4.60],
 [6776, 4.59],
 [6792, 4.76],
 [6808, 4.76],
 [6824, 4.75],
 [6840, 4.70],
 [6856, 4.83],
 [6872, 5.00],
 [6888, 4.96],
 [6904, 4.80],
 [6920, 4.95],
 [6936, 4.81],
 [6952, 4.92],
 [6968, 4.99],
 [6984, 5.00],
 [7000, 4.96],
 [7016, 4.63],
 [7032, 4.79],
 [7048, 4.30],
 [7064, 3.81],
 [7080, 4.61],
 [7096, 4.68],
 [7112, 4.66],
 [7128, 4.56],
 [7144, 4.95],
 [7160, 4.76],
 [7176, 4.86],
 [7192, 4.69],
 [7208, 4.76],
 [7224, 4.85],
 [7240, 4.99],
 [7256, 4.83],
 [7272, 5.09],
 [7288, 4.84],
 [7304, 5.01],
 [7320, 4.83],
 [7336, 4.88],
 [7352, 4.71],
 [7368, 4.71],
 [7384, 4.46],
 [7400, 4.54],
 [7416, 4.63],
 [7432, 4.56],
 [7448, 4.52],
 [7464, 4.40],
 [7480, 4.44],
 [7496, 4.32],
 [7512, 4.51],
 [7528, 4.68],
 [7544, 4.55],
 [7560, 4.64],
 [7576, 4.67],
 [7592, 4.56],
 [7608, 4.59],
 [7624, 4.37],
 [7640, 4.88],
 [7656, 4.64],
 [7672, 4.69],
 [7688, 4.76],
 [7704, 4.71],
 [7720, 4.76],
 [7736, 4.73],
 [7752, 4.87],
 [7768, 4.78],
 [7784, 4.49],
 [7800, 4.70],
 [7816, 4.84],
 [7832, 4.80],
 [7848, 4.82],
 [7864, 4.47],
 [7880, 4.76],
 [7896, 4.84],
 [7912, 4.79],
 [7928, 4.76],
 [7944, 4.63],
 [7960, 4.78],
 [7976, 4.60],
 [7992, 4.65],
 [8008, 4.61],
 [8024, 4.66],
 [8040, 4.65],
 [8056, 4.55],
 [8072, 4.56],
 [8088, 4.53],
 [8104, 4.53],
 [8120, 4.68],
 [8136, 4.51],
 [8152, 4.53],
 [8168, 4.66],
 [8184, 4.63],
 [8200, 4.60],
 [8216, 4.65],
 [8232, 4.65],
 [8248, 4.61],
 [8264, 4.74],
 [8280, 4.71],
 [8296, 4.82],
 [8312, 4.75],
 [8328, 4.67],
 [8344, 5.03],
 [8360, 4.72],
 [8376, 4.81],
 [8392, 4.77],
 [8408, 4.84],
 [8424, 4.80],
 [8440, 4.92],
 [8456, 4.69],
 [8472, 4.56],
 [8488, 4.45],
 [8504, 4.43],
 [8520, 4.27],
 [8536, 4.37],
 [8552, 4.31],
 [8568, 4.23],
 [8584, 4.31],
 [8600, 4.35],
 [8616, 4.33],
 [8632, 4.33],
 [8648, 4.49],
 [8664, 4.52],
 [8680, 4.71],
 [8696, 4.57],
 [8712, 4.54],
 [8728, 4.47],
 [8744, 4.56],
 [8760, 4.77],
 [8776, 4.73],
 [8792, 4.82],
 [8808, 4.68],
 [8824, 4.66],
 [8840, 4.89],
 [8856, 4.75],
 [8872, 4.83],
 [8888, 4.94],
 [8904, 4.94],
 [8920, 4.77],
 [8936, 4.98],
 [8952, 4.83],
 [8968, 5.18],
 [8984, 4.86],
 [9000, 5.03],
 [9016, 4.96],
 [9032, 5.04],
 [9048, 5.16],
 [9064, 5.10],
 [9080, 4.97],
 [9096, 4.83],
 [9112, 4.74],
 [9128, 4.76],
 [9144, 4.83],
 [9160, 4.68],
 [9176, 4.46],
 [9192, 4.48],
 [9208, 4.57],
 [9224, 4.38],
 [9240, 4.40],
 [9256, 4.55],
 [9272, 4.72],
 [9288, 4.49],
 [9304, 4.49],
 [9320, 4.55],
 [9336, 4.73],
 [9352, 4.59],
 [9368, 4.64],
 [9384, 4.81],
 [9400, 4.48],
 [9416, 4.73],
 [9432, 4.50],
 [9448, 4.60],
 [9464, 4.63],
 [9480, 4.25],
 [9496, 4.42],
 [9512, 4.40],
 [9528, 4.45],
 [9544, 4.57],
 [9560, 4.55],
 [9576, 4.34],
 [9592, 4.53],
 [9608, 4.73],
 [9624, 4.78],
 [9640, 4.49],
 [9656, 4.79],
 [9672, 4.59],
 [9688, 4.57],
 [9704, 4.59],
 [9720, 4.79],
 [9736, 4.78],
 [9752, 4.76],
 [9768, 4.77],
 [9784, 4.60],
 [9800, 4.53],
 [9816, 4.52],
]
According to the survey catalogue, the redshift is 0.198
